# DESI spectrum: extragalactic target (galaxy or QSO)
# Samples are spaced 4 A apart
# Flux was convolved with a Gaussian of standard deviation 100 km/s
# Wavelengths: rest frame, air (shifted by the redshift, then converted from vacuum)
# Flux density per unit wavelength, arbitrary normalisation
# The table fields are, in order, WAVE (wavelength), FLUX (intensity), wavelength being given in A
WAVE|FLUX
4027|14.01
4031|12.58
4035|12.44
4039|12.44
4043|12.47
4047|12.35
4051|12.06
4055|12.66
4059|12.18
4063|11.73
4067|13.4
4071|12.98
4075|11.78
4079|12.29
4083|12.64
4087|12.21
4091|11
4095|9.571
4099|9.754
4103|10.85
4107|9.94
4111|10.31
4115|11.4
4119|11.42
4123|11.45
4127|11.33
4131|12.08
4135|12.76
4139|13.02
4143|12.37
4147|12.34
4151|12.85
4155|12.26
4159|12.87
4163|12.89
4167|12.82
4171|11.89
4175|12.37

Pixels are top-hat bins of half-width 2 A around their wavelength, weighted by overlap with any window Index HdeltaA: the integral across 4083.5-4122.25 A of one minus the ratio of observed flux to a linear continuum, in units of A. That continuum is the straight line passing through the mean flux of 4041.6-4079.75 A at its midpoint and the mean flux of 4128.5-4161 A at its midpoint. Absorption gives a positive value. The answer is 5.1 A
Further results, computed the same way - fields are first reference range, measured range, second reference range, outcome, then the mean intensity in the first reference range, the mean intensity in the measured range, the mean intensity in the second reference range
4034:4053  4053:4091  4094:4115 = -3.36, 12.3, 12.4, 10.2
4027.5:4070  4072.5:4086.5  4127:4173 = 0.27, 12.5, 12.3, 12.5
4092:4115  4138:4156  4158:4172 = -0.93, 10.2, 12.6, 12.7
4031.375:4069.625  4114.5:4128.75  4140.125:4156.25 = 1.23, 12.4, 11.4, 12.5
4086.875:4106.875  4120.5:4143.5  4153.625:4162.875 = -0.82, 10.5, 12.1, 12.7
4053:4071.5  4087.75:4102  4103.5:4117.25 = 1.13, 12.6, 10.3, 10.6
